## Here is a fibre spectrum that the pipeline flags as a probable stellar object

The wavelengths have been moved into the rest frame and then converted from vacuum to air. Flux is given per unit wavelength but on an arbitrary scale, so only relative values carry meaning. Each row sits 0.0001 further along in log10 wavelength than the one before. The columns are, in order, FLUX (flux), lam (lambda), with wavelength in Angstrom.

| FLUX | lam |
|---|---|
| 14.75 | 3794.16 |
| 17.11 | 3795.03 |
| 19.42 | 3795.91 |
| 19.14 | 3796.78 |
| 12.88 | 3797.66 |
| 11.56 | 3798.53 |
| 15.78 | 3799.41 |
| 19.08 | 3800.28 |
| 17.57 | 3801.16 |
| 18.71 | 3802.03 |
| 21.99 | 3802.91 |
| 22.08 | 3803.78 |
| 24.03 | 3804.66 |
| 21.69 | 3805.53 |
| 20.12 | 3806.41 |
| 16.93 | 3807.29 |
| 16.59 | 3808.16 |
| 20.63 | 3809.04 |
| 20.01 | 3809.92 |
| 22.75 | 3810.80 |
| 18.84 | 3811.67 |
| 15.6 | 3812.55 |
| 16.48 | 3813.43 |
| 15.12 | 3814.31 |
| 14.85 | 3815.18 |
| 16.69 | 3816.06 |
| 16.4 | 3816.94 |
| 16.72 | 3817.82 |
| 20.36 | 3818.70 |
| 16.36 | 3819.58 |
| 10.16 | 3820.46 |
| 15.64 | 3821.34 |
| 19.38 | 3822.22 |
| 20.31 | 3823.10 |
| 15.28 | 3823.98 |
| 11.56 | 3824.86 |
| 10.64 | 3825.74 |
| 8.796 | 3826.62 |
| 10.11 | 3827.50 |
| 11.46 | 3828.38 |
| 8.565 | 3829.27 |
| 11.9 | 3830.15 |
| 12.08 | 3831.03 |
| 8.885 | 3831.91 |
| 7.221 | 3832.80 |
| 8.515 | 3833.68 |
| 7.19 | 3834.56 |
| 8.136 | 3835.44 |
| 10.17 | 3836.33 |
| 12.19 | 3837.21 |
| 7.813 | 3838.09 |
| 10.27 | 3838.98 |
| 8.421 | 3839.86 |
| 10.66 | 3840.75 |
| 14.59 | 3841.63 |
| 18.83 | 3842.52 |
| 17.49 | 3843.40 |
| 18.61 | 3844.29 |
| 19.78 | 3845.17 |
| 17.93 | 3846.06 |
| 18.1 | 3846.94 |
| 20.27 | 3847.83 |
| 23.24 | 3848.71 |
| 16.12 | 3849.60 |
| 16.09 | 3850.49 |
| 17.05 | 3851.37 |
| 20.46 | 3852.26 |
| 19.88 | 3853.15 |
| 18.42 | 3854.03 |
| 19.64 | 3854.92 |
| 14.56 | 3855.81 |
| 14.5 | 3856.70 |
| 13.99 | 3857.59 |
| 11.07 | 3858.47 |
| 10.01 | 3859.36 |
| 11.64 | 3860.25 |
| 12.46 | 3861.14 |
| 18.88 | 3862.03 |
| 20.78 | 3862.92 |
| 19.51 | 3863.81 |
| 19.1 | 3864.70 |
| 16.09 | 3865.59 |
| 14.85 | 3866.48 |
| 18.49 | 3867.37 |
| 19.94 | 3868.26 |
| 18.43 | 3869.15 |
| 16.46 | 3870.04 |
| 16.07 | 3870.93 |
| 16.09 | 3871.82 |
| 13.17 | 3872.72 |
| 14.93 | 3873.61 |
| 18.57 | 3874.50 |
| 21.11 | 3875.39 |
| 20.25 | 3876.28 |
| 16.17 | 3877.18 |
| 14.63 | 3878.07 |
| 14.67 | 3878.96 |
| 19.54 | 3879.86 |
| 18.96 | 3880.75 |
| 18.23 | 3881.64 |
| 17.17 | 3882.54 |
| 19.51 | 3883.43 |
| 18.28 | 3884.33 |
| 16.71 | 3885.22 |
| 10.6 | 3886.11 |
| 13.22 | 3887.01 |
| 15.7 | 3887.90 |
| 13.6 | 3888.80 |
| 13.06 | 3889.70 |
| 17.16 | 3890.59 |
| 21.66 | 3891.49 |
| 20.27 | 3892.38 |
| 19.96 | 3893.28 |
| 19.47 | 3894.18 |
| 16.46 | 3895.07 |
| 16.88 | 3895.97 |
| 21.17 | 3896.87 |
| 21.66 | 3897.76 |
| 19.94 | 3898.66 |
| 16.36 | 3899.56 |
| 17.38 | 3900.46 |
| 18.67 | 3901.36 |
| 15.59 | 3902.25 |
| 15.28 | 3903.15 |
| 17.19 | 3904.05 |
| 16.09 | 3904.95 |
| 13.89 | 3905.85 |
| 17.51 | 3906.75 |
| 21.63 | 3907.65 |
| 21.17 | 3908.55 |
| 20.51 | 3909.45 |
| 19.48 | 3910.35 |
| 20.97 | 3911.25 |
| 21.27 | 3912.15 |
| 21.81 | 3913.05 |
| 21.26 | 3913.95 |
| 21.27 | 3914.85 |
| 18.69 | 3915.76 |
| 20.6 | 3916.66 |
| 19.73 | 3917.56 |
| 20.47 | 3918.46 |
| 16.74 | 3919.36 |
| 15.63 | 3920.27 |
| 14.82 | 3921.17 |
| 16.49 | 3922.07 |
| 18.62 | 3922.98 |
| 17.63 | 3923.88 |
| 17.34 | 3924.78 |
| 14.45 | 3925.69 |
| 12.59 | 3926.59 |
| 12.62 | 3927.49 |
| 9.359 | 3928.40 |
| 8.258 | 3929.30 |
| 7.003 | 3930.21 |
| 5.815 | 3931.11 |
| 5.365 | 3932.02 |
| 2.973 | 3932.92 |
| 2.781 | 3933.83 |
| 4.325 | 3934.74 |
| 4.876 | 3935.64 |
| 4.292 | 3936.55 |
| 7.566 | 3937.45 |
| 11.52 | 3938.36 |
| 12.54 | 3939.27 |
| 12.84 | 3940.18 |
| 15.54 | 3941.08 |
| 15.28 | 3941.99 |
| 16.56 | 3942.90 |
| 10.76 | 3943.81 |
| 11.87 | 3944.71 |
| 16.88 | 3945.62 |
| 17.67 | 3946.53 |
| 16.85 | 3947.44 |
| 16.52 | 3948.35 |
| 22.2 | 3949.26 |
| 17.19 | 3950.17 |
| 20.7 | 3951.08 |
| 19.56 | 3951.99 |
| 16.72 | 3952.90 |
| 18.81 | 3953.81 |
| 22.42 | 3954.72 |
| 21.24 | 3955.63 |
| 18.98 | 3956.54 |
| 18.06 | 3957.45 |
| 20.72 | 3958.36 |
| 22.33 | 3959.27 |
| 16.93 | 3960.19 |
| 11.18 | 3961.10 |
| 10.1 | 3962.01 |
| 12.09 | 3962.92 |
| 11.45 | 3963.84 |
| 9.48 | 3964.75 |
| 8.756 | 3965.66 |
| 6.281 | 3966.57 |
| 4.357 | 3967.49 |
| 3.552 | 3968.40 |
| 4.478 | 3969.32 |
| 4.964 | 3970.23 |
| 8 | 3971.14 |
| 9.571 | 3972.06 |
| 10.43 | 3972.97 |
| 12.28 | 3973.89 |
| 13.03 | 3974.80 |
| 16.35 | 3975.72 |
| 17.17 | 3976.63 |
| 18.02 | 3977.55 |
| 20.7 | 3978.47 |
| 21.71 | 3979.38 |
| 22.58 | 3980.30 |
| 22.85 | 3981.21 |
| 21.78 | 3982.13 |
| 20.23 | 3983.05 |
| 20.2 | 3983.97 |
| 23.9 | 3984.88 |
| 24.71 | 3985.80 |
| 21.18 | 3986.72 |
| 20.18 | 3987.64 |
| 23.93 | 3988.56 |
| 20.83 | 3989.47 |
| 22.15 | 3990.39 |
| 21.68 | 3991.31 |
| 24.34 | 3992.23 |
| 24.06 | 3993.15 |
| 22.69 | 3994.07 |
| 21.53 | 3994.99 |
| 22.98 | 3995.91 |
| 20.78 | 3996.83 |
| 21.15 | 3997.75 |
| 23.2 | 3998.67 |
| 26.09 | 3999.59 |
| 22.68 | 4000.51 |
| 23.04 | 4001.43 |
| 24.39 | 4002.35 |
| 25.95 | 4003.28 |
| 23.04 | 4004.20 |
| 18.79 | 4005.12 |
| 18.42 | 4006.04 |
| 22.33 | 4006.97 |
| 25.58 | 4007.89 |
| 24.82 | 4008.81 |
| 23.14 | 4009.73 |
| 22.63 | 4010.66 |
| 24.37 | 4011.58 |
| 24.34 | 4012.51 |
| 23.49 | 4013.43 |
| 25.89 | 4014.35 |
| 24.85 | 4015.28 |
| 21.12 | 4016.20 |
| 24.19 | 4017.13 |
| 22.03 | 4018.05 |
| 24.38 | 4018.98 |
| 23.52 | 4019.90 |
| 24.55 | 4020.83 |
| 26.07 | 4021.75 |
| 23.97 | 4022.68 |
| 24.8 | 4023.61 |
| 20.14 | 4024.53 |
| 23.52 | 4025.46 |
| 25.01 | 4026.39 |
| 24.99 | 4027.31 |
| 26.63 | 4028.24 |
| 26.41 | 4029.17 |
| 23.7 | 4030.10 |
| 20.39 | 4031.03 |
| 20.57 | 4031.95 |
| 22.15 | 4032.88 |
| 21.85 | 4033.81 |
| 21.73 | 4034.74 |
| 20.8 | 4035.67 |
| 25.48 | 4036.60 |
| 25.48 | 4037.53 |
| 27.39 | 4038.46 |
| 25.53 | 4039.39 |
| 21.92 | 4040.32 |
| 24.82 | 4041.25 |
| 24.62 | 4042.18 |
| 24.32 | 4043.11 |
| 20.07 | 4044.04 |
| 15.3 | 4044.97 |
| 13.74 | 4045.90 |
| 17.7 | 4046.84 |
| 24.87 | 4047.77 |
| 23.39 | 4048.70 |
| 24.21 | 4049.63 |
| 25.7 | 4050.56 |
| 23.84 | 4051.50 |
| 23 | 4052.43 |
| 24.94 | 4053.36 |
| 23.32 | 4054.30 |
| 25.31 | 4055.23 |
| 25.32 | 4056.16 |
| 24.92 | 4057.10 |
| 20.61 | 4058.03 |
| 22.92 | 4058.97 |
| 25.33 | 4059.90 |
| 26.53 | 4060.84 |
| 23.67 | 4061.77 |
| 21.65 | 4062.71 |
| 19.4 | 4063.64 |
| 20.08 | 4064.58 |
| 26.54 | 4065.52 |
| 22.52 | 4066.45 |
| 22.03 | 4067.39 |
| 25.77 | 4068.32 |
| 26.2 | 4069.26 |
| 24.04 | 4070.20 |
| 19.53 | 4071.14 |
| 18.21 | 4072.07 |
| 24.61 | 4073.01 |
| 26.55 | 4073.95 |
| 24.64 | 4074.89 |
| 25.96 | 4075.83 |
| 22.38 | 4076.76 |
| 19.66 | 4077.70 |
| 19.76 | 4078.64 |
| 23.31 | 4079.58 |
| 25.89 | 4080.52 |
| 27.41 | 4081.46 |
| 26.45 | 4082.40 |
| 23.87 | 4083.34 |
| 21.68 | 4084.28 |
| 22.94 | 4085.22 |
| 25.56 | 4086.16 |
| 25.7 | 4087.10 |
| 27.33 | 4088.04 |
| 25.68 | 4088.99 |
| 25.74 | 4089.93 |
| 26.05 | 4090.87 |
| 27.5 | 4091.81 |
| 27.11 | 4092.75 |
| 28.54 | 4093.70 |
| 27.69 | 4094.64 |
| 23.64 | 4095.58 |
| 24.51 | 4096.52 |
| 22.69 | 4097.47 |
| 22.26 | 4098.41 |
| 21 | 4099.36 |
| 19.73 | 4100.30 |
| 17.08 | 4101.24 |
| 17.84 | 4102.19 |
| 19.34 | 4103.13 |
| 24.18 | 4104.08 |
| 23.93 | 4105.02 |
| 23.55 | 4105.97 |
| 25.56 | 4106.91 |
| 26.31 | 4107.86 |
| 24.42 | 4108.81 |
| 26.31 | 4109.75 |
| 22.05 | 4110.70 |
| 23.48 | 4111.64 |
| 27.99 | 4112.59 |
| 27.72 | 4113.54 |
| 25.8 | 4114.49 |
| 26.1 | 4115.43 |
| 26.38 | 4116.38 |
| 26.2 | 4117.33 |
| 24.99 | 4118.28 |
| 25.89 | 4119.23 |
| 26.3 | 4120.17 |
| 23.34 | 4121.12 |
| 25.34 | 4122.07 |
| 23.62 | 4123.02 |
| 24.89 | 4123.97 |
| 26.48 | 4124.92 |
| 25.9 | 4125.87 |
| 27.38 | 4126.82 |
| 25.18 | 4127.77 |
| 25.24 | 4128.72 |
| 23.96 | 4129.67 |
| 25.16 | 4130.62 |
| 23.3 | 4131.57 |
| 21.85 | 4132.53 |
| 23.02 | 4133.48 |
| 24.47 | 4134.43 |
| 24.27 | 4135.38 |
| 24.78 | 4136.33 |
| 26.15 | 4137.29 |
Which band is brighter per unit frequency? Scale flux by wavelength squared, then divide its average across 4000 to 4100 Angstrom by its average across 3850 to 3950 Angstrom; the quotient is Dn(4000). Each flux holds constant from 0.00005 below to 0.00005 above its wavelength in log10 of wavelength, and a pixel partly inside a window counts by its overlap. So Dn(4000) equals 1.6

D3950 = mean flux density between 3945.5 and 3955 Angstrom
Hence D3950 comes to 18.7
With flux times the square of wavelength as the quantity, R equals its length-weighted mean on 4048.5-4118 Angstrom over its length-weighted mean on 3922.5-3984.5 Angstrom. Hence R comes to 1.87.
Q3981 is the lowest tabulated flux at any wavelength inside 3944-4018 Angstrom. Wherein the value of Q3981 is 3.552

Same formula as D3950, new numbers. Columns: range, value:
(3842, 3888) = 17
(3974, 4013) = 21.9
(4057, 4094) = 24.1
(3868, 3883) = 17.3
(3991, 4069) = 23.2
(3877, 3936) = 16.1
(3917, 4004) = 16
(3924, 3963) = 13.6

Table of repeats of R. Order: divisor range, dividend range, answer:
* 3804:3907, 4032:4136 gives 1.66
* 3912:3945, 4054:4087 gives 1.92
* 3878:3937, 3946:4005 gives 1.18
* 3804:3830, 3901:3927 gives 1.18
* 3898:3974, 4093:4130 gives 1.85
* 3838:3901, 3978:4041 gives 1.47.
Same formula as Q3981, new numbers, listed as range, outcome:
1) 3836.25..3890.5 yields 7.813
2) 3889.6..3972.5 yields 2.781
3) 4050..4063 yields 20.61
